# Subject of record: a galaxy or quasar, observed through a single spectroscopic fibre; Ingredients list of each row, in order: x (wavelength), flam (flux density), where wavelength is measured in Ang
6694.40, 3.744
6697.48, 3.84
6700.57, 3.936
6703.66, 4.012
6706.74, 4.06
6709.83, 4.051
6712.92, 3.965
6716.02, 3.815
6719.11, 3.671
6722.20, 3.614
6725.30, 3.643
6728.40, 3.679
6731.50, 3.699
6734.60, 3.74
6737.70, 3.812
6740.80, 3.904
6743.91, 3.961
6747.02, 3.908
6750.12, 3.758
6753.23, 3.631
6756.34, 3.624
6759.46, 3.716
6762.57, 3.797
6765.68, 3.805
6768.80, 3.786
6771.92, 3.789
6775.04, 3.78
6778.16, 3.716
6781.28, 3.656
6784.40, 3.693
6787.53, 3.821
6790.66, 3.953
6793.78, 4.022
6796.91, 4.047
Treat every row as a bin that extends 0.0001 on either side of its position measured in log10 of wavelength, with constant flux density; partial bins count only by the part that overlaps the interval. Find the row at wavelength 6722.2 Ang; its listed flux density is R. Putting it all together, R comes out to 3.614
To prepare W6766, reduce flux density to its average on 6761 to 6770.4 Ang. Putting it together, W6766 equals 3.8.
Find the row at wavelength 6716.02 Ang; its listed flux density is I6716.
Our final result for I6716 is 3.815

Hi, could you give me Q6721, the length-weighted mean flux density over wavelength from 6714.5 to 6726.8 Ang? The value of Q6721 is 3.69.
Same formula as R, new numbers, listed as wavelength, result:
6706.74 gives 4.06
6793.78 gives 4.022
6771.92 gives 3.789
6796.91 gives 4.047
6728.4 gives 3.679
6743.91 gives 3.961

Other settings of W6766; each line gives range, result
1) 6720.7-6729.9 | 3.64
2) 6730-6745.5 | 3.82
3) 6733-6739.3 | 3.78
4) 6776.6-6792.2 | 3.77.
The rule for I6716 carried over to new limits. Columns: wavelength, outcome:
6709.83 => 4.051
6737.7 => 3.812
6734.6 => 3.74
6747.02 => 3.908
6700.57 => 3.936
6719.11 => 3.671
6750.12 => 3.758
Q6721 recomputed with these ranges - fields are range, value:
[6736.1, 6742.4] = 3.86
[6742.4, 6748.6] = 3.94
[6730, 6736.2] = 3.72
